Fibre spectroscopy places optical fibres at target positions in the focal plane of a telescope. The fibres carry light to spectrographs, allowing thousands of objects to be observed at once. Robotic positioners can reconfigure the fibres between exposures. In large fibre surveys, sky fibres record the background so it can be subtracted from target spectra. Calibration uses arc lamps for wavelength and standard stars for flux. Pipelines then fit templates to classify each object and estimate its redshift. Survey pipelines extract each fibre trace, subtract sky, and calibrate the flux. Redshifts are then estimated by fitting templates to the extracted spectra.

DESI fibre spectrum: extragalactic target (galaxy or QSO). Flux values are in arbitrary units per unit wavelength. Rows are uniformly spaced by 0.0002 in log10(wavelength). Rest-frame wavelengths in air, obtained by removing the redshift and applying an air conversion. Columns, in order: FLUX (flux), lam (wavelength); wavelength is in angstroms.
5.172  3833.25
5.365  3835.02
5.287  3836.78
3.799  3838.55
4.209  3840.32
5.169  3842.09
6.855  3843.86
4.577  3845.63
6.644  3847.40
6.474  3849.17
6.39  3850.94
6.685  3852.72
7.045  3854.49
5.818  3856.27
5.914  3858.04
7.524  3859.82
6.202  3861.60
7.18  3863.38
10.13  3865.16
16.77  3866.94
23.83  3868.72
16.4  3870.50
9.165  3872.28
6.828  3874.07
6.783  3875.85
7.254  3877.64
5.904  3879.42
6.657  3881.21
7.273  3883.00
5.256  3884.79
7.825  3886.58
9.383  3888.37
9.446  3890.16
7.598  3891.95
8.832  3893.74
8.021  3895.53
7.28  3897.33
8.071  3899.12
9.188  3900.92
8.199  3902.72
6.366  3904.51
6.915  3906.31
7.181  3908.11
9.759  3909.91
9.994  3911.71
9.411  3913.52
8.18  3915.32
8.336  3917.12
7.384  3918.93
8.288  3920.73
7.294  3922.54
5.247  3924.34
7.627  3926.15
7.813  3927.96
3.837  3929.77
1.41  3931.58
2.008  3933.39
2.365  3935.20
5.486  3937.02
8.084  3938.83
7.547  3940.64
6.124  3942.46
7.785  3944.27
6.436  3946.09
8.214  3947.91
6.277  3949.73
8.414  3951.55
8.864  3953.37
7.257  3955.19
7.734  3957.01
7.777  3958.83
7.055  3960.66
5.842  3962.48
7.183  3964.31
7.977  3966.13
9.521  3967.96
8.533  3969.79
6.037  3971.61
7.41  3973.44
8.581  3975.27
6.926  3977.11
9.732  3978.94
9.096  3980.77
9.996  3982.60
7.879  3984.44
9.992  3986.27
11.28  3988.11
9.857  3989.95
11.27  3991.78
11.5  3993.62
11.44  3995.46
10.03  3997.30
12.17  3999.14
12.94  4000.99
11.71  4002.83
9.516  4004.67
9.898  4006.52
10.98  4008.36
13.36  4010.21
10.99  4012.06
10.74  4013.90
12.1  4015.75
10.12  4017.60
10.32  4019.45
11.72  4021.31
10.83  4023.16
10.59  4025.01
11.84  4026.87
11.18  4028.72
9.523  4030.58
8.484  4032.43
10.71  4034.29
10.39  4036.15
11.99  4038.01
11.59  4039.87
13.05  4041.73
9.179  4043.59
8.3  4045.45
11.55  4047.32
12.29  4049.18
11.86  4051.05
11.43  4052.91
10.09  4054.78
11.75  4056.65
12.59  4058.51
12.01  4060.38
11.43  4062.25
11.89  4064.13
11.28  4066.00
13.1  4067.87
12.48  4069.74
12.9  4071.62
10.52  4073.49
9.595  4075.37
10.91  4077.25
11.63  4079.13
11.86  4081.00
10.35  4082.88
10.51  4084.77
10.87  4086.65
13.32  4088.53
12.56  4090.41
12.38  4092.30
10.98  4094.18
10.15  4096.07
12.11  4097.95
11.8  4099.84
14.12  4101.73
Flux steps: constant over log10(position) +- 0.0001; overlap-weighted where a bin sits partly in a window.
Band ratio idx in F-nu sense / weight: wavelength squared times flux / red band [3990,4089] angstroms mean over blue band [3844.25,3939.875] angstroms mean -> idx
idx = 1.6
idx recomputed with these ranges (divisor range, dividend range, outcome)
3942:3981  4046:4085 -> 1.58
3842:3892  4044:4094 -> 1.53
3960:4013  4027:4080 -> 1.20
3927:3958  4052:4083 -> 1.97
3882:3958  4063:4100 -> 1.73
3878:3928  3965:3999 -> 1.25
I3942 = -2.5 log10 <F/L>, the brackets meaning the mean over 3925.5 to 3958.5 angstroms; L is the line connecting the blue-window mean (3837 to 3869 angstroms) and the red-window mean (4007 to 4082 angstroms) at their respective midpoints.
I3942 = 0.42 mag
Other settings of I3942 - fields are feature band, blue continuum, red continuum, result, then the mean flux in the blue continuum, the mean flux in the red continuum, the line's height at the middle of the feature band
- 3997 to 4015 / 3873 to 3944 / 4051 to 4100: -0.16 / 7.1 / 11.6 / 9.7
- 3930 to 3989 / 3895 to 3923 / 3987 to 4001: 0.35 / 8.13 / 11.2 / 9.94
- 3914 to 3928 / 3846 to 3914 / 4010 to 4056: 0.20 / 8.43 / 10.9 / 9.1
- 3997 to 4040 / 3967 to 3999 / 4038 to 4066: -0.06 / 9.43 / 11.4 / 10.4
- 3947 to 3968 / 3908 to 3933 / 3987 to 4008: 0.19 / 7.16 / 11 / 9.03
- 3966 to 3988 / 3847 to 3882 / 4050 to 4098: 0.20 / 8.82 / 11.6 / 10.3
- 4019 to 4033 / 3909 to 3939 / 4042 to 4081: -0.05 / 6.58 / 11.4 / 10.1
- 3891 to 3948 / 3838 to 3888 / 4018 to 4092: 0.25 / 7.92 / 11.2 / 8.9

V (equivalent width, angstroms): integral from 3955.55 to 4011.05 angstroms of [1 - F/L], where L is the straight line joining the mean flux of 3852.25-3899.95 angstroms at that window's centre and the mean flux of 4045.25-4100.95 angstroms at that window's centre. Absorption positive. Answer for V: 4.7 angstroms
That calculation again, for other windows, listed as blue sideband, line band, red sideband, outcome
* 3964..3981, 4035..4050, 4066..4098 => -1.1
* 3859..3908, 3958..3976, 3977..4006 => 4.5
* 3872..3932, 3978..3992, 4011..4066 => -0.2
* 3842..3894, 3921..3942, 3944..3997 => 7.4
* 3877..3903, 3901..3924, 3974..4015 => 0.7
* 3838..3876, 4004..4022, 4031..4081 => -0.6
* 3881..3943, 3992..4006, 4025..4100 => -2.6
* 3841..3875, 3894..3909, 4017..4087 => 2.5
